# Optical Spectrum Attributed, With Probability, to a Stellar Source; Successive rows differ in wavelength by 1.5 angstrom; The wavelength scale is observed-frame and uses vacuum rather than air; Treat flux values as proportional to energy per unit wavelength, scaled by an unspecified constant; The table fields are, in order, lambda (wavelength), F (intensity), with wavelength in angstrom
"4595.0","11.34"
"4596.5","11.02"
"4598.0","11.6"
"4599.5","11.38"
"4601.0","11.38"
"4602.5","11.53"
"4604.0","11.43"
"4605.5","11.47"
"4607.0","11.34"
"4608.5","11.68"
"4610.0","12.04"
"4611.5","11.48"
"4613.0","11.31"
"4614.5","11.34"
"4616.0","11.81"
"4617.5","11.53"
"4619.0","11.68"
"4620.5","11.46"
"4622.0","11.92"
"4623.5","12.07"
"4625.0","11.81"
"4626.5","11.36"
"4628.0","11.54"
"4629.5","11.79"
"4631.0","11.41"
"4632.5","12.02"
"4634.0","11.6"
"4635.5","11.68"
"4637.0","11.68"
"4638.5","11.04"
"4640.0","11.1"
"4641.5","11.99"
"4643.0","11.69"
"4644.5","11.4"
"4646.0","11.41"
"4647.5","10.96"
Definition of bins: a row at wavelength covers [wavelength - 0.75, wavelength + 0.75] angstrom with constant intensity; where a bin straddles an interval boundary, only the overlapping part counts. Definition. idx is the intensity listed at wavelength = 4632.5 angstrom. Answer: 12.02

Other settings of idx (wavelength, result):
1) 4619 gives 11.68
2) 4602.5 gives 11.53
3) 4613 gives 11.31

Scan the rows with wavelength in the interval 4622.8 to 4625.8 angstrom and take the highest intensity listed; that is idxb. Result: 12.07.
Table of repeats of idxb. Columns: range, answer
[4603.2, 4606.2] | 11.47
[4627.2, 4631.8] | 11.79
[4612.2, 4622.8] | 11.92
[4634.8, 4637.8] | 11.68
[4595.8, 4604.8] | 11.6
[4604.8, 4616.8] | 12.04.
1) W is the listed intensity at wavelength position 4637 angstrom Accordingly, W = 11.68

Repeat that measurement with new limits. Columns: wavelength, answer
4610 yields 12.04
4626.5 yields 11.36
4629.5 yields 11.79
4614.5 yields 11.34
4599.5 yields 11.38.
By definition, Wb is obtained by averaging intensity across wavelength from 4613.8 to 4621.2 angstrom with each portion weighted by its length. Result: 11.6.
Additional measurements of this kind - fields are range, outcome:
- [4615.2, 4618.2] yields 11.7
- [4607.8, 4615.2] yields 11.6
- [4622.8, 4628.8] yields 11.7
